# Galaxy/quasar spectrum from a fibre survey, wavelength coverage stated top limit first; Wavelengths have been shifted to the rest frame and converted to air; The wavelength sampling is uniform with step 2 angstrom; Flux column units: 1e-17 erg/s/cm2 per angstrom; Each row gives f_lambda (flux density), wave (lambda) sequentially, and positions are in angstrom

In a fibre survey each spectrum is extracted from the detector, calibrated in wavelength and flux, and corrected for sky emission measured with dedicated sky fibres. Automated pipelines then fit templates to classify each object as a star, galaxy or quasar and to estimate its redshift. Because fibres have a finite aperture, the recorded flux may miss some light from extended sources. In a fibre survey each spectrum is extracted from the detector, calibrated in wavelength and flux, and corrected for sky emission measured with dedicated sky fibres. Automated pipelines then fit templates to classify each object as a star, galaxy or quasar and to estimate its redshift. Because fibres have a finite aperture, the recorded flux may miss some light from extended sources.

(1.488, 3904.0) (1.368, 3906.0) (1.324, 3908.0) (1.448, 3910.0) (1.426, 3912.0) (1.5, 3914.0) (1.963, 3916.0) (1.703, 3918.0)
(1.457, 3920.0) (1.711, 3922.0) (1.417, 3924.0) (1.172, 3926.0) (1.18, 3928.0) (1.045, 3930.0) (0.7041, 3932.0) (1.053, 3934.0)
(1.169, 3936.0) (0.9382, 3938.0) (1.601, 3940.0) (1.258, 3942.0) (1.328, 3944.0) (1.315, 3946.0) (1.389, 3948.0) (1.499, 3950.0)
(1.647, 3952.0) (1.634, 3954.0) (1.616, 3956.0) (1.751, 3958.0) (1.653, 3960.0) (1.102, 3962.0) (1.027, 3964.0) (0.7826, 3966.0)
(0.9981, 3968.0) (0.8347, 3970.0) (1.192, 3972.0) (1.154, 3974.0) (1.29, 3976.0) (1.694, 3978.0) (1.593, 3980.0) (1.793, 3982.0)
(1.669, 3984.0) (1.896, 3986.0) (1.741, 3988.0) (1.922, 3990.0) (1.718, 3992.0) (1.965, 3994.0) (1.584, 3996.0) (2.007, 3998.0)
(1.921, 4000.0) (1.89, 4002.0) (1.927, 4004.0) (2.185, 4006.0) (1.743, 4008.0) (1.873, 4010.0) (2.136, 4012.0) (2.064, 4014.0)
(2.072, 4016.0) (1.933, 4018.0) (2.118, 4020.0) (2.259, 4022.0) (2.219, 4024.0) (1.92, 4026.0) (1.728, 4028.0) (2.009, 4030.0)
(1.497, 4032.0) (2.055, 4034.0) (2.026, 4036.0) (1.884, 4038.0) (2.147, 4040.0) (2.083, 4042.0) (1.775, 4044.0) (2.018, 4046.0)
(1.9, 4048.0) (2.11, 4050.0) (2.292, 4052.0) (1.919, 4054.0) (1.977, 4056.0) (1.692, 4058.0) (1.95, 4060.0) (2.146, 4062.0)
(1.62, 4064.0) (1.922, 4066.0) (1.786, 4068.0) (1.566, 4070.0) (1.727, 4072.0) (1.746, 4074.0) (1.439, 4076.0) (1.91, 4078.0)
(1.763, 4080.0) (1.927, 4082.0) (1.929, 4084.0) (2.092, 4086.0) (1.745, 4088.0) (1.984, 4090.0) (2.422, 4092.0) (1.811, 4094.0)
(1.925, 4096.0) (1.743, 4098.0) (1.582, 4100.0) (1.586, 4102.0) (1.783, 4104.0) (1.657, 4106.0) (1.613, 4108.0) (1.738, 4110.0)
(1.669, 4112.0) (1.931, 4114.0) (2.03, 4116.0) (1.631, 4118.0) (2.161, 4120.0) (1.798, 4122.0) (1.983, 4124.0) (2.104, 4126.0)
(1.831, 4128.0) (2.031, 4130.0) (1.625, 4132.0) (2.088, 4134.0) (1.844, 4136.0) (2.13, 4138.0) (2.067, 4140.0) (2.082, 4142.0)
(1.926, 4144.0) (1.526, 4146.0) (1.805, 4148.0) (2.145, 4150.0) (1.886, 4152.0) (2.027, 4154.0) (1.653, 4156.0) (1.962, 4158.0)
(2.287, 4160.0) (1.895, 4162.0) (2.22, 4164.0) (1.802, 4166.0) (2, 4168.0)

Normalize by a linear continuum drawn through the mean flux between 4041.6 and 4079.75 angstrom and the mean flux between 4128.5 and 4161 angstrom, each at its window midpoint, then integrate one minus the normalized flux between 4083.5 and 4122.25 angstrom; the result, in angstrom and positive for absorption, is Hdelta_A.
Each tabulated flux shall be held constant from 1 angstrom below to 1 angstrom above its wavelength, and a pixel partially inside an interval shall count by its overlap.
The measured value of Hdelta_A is 1.3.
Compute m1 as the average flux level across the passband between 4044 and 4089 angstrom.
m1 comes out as 1.87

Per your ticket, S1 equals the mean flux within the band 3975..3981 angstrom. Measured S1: 1.53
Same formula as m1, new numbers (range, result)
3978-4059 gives 1.93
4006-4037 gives 1.98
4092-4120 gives 1.79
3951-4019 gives 1.65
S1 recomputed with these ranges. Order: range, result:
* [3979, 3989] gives 1.74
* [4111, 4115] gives 1.8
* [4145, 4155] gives 1.88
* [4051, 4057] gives 2.06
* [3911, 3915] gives 1.46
